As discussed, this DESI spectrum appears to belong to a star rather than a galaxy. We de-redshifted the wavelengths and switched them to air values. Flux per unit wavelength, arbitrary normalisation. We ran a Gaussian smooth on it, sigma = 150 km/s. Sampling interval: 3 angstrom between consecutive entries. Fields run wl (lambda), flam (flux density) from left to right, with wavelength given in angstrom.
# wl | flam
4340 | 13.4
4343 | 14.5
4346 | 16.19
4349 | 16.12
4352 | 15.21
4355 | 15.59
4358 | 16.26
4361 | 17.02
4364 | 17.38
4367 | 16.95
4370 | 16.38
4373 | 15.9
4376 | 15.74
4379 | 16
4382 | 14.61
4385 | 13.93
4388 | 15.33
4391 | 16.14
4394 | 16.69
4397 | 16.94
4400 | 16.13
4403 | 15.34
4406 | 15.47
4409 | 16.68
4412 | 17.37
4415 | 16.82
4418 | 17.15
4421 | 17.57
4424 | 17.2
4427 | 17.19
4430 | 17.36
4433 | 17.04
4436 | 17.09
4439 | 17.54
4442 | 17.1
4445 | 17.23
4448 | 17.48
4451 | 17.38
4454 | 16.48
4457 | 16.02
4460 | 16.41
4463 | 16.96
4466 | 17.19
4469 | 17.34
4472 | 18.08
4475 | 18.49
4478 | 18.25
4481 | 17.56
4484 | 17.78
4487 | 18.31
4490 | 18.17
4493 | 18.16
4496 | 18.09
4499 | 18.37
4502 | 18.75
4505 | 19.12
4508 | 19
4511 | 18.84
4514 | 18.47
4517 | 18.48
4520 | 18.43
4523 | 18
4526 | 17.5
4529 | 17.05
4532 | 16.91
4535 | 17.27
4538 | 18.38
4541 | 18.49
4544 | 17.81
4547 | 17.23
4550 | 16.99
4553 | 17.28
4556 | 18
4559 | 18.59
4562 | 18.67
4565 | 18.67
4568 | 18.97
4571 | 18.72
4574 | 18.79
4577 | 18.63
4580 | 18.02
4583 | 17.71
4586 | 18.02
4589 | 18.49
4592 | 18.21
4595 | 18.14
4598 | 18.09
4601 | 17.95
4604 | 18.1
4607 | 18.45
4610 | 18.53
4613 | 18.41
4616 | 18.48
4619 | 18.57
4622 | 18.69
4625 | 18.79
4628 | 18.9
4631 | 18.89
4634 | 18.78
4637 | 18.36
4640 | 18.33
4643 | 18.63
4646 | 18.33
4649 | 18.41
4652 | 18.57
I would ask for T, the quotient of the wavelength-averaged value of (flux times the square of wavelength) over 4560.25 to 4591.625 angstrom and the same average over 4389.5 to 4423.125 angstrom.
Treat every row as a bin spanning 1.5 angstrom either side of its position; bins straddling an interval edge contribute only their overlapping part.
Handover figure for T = 1.20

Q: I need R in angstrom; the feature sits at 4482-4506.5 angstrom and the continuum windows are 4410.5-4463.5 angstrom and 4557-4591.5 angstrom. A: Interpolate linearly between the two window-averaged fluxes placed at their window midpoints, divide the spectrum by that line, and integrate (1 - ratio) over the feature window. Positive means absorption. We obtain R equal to -0.9 angstrom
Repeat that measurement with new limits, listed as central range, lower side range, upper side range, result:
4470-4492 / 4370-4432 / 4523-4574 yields -1.15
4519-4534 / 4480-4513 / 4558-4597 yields 0.70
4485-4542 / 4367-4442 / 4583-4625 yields -2.42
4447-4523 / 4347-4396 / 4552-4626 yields -3.03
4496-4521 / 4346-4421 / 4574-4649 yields -1.81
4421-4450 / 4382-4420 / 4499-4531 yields -0.82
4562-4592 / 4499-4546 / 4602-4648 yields -0.13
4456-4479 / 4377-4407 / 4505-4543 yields -0.39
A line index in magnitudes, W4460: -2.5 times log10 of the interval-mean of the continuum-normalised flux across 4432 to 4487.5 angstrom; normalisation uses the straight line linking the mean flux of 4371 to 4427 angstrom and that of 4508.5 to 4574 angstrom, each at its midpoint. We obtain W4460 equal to -0.02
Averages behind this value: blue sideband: 16.2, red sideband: 18.1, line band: 17.3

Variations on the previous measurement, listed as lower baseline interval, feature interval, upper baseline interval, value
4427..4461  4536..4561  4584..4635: 0.00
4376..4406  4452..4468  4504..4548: 0.02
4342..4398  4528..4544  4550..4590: 0.01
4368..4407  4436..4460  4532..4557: -0.03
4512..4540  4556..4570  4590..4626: -0.03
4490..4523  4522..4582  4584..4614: 0.02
